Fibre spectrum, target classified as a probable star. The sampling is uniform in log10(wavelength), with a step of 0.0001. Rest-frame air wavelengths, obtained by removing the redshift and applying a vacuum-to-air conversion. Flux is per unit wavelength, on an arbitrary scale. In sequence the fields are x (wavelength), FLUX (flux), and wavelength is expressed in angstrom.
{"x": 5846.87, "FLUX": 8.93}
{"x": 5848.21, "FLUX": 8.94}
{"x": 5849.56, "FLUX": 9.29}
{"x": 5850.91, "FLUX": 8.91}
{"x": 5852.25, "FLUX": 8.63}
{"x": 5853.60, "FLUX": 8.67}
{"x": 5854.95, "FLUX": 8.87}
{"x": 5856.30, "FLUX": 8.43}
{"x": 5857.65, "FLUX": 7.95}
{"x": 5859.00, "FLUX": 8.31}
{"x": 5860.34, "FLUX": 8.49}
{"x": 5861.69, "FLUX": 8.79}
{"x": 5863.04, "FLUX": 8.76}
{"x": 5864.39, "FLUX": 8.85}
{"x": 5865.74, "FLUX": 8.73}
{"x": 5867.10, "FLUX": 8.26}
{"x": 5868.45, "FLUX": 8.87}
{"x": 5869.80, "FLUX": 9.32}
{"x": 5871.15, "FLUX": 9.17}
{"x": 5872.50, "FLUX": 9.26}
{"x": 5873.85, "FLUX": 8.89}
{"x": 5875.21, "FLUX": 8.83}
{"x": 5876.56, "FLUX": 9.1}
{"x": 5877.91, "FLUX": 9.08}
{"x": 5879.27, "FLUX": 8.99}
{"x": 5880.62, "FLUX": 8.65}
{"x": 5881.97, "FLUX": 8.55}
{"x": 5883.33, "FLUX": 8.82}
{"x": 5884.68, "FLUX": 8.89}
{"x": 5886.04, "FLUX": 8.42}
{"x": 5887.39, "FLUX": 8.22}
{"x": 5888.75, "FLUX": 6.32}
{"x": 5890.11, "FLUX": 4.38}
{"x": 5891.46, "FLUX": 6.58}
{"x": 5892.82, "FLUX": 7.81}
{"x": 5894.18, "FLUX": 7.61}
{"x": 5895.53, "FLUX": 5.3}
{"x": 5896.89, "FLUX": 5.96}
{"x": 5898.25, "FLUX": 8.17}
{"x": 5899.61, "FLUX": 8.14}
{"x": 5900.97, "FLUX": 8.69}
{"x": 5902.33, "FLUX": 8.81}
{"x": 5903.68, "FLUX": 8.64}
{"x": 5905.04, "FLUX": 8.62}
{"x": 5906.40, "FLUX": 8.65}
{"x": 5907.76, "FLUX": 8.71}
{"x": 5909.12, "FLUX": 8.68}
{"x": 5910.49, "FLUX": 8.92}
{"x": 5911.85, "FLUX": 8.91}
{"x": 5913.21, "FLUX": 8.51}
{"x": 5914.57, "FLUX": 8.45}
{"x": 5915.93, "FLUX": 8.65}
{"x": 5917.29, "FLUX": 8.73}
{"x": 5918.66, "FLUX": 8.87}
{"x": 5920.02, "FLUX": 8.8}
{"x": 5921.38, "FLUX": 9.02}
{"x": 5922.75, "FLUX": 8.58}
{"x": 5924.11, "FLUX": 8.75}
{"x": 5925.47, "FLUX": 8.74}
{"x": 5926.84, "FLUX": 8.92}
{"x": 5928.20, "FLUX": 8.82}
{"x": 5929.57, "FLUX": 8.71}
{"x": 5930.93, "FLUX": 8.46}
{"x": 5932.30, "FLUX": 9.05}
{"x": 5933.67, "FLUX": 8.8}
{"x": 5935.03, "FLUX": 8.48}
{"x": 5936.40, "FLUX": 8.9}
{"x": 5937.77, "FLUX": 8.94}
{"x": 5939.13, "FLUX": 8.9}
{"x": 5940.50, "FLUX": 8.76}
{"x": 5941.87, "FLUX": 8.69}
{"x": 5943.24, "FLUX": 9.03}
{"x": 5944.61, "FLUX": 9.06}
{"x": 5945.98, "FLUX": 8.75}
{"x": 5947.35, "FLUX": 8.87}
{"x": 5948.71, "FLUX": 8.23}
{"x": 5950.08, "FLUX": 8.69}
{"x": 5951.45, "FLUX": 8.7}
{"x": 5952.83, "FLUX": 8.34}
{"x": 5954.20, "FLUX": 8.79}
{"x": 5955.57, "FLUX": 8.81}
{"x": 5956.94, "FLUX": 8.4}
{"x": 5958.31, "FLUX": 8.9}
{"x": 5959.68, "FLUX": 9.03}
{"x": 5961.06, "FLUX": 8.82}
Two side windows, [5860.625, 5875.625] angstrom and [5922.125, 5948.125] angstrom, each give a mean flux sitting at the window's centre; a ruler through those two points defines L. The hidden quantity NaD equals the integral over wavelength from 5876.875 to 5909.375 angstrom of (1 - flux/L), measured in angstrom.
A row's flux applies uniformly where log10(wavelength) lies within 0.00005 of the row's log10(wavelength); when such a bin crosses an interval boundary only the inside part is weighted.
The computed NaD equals 3.3 angstrom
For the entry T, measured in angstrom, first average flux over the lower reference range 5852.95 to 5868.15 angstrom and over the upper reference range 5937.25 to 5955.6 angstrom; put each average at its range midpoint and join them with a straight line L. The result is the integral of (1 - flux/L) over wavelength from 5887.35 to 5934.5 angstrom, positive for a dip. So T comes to 2.6 angstrom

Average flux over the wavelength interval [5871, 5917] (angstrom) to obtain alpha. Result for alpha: 8.21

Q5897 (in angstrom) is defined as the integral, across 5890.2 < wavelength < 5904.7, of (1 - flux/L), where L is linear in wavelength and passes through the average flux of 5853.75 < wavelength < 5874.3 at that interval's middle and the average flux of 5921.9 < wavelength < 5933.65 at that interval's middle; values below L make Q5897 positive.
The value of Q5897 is 2.1 angstrom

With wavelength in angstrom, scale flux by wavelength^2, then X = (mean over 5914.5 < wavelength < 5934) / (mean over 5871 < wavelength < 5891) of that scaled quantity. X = 1.07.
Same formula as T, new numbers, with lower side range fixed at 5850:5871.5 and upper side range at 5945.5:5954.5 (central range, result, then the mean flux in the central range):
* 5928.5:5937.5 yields -0.1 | 8.74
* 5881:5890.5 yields 1.0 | 7.78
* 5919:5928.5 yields -0.2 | 8.81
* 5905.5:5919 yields -0.1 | 8.7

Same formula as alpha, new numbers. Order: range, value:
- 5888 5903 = 7.07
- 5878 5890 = 8.2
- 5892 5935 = 8.43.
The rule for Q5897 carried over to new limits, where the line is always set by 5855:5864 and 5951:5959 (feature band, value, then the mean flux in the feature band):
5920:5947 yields -0.6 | 8.81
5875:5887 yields -0.4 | 8.81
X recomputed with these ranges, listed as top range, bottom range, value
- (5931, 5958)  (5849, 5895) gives 1.06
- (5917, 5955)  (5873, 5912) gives 1.10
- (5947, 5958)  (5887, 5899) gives 1.32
